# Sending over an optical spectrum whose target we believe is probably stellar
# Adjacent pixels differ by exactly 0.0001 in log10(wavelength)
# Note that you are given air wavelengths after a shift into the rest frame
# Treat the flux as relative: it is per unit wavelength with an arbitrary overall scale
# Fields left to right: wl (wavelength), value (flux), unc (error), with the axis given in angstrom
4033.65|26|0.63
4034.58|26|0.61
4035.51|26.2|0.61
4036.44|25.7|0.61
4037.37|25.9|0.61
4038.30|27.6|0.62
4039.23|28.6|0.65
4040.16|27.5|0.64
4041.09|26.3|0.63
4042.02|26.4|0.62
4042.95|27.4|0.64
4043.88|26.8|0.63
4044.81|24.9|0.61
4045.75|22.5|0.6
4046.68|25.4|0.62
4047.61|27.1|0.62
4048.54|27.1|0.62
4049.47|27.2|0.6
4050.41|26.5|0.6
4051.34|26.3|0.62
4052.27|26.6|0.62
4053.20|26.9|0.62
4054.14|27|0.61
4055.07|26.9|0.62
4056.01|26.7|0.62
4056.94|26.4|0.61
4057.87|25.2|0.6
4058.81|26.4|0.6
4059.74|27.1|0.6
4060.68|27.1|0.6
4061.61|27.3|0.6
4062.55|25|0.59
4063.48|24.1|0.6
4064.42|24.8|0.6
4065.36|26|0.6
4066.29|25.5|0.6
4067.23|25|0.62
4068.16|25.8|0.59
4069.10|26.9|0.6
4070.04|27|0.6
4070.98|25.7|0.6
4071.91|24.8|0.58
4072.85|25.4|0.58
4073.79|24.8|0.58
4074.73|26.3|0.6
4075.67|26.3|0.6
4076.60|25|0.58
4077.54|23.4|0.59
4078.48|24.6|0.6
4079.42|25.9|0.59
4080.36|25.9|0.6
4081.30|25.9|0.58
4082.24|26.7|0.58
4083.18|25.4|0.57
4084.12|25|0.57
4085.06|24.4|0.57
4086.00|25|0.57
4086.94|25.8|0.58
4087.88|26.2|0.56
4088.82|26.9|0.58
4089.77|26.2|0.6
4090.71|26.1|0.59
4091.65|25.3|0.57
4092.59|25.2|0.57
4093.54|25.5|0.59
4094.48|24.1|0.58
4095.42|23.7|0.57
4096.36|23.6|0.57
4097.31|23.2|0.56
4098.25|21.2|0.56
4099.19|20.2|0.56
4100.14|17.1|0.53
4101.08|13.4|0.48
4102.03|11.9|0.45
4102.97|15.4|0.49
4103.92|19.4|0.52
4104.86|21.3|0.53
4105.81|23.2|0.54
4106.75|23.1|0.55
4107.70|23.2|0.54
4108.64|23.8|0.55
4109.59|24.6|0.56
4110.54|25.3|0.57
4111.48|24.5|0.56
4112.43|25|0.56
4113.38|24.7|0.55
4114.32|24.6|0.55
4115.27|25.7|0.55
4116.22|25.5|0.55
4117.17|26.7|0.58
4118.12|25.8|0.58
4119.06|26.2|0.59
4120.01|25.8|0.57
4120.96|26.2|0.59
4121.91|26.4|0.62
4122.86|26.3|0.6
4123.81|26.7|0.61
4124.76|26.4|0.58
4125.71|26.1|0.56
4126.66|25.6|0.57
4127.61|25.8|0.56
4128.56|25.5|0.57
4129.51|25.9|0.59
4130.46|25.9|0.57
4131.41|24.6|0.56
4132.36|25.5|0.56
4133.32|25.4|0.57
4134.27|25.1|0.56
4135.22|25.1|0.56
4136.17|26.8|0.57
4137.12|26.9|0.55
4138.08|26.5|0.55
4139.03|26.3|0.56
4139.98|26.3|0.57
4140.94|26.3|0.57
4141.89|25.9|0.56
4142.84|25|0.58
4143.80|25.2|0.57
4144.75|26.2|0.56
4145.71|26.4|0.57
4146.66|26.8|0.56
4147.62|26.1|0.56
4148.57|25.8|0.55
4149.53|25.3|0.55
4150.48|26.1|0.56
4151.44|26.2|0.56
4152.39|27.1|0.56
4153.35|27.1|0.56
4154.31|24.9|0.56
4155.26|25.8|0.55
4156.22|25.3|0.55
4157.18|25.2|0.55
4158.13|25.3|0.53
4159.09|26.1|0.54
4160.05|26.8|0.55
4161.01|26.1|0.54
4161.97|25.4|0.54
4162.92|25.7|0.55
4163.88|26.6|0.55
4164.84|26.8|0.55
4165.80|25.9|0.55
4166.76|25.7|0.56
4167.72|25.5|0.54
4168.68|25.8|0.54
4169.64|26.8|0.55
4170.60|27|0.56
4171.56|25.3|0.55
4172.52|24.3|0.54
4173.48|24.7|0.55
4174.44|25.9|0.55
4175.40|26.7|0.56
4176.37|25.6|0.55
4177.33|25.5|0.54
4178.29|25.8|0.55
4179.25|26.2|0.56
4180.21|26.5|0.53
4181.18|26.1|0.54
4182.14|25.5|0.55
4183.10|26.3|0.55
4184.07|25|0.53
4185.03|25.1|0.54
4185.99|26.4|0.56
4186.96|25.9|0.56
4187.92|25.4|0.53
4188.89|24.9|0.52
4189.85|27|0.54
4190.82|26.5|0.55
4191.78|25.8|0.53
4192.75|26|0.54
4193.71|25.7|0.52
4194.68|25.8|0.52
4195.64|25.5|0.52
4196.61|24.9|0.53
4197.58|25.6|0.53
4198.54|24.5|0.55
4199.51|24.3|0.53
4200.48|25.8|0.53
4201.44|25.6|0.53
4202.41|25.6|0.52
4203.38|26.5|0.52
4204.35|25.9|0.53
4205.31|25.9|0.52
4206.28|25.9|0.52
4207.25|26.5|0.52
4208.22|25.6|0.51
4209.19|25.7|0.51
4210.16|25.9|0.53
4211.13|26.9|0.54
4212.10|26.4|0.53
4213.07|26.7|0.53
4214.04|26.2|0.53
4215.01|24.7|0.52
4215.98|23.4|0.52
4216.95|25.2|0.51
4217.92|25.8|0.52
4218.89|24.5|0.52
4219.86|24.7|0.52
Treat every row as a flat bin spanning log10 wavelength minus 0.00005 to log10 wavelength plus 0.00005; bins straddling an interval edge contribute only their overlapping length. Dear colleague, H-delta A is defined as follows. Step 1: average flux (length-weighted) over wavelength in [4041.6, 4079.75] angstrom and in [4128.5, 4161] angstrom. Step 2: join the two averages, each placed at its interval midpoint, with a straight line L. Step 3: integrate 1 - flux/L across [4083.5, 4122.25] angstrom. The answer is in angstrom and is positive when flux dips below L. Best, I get 3.5 angstrom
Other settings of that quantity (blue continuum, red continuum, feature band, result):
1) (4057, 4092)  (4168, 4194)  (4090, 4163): 3.01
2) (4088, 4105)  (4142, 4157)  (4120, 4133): -0.97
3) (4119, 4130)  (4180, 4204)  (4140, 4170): -0.10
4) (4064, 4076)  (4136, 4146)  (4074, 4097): 0.42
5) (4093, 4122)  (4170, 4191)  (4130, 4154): -1.72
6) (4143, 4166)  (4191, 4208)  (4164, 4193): -0.06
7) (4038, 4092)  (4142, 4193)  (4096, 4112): 3.15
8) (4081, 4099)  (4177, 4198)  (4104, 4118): 0.48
